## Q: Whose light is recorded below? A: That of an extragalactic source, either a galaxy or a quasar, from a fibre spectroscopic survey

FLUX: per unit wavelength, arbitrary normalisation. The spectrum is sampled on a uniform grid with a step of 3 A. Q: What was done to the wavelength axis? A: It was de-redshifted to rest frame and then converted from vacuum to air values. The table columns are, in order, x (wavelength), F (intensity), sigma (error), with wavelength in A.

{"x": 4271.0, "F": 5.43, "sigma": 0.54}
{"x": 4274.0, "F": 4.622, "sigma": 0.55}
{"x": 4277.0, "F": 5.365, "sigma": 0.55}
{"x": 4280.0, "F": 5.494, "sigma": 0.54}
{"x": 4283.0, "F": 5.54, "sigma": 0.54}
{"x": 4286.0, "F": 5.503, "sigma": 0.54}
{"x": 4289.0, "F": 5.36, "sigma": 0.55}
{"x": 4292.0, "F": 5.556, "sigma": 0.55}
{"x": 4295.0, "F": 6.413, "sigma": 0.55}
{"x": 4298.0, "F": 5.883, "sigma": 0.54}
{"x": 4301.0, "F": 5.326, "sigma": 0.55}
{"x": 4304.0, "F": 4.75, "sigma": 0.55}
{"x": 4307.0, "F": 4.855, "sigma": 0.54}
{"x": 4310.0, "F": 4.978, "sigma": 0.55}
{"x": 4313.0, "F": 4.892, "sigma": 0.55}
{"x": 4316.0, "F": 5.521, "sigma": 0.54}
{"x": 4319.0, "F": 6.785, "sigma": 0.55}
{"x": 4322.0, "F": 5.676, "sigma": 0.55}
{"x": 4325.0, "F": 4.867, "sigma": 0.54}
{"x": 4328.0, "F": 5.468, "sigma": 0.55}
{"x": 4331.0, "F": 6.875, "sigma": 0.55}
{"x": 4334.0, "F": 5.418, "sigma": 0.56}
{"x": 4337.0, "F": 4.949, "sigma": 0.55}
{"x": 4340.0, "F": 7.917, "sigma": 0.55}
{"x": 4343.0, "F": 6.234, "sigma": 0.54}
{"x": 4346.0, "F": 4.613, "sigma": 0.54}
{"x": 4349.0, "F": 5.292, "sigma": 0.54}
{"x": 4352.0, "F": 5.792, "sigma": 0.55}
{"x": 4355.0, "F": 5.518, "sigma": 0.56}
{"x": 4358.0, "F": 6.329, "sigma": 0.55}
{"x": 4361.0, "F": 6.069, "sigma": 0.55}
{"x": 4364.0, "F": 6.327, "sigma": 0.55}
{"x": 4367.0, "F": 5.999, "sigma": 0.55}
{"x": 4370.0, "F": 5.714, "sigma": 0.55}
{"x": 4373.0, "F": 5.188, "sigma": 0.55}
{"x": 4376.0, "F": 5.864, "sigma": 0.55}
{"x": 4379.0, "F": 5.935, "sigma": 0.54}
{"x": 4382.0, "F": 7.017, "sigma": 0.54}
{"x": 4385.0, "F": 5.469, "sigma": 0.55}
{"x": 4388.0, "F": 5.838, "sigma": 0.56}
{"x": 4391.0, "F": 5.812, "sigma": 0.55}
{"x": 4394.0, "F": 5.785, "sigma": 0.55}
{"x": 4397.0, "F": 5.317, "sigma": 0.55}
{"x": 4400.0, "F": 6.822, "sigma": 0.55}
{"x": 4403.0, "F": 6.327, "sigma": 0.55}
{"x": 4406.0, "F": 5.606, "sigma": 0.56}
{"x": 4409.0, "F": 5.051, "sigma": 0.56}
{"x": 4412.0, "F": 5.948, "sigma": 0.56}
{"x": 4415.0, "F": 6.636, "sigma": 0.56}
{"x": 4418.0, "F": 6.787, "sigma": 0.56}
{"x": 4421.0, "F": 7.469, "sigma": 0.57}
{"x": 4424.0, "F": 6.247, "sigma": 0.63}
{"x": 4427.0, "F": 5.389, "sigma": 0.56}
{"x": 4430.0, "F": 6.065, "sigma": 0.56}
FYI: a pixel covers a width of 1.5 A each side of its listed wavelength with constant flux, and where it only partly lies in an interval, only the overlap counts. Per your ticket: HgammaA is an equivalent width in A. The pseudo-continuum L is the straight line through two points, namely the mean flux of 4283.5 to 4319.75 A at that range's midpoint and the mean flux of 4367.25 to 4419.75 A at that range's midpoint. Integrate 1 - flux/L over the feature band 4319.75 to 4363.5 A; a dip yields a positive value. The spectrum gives -1.1 A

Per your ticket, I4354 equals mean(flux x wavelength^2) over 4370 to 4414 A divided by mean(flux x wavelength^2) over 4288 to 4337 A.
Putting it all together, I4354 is 1.1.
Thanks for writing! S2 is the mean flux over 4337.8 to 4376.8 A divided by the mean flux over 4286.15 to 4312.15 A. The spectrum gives 1.10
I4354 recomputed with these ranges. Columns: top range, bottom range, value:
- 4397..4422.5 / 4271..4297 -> 1.21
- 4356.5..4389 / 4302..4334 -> 1.12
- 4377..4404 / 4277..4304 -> 1.13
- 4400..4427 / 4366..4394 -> 1.08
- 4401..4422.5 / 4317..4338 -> 1.14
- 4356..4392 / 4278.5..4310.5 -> 1.14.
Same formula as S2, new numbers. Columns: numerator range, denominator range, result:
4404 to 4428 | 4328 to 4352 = 1.05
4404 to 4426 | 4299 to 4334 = 1.14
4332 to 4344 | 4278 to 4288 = 1.12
